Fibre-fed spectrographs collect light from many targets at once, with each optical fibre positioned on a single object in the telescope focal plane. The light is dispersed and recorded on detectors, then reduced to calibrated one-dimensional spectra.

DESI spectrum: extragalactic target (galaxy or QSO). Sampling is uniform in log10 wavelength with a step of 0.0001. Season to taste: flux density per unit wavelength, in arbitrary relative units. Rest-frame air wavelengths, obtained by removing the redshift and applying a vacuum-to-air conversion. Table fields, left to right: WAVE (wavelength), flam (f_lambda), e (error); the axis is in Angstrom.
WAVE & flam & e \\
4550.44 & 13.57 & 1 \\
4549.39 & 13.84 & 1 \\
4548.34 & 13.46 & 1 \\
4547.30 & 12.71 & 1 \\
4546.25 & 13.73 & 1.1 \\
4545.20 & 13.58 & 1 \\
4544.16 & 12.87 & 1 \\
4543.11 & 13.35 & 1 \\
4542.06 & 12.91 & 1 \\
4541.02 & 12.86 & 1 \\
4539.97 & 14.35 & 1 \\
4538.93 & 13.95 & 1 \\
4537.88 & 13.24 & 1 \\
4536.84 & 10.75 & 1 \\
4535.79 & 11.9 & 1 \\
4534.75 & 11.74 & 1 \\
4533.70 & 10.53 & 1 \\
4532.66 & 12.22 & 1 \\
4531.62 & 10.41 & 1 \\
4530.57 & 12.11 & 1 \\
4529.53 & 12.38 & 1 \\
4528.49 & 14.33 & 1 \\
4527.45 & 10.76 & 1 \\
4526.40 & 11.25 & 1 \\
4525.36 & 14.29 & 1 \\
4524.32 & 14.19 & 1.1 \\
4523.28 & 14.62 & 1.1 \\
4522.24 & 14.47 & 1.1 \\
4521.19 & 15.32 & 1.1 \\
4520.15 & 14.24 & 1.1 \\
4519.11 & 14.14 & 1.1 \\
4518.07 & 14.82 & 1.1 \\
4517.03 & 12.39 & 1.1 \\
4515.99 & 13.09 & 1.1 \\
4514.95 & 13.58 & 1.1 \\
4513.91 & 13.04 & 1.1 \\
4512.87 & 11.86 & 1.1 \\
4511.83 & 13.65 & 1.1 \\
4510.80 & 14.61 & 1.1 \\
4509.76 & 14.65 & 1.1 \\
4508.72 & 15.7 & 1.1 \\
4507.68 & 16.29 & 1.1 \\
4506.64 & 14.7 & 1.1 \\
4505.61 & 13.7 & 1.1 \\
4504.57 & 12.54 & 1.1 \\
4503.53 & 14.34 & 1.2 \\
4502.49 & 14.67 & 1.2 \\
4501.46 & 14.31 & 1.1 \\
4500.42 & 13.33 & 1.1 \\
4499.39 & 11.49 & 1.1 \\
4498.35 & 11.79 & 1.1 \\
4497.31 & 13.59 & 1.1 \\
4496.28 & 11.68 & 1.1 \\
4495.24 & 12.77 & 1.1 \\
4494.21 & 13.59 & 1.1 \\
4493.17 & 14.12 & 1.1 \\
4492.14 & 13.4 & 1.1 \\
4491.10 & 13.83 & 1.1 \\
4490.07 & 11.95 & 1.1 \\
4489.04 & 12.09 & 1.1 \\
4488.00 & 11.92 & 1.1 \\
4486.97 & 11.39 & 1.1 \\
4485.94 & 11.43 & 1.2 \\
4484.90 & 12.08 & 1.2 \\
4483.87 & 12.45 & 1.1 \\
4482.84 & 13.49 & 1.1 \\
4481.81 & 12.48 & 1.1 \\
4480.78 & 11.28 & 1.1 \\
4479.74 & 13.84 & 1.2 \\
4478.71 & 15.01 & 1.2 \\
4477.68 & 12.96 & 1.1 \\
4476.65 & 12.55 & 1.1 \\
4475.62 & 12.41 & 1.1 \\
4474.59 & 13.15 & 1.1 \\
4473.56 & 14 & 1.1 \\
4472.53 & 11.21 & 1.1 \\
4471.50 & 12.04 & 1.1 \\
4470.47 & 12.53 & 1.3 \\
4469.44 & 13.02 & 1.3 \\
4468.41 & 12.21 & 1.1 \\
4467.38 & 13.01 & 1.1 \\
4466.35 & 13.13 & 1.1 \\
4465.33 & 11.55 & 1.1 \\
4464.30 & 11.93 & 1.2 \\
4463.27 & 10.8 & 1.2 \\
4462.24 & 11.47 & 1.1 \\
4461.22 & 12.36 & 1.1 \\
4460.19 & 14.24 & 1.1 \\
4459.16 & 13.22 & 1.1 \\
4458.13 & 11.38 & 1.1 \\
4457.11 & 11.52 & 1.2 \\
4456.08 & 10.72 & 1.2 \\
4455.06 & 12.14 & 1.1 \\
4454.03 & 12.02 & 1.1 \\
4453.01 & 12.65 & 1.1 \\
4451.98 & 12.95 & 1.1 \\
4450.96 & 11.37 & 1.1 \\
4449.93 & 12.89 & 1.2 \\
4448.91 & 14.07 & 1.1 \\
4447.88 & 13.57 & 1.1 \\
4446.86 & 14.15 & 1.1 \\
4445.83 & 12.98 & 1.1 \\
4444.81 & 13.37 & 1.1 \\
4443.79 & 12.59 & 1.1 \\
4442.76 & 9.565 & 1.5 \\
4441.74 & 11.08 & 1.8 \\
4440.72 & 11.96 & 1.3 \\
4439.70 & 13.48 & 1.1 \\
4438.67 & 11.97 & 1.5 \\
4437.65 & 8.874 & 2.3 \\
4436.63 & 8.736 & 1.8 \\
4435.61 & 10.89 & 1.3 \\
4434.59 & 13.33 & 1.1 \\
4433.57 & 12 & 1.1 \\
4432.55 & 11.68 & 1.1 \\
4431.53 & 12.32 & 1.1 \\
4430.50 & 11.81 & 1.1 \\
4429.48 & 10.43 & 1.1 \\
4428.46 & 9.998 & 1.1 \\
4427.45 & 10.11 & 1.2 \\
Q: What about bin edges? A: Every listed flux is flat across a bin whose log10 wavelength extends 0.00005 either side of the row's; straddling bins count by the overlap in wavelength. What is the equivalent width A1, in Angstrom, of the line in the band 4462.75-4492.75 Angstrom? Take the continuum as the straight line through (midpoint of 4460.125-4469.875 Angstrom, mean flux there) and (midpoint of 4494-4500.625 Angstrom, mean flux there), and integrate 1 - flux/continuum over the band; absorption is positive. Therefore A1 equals -0.4 Angstrom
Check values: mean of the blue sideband 12.3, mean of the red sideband 12.5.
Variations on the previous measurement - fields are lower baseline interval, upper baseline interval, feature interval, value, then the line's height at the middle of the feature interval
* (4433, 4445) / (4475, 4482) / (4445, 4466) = -0.6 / 12.1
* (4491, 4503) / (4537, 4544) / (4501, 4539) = -0.4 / 13.2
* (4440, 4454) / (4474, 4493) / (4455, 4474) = 0.6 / 12.6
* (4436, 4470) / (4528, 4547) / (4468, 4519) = -3.1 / 12.4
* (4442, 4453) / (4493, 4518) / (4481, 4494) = 0.7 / 13.3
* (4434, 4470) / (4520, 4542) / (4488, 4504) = -0.7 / 12.5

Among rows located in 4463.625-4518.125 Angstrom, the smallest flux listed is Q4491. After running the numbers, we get 11.21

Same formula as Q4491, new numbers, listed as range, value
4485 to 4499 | 11.39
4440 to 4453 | 9.565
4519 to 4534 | 10.41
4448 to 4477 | 10.72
